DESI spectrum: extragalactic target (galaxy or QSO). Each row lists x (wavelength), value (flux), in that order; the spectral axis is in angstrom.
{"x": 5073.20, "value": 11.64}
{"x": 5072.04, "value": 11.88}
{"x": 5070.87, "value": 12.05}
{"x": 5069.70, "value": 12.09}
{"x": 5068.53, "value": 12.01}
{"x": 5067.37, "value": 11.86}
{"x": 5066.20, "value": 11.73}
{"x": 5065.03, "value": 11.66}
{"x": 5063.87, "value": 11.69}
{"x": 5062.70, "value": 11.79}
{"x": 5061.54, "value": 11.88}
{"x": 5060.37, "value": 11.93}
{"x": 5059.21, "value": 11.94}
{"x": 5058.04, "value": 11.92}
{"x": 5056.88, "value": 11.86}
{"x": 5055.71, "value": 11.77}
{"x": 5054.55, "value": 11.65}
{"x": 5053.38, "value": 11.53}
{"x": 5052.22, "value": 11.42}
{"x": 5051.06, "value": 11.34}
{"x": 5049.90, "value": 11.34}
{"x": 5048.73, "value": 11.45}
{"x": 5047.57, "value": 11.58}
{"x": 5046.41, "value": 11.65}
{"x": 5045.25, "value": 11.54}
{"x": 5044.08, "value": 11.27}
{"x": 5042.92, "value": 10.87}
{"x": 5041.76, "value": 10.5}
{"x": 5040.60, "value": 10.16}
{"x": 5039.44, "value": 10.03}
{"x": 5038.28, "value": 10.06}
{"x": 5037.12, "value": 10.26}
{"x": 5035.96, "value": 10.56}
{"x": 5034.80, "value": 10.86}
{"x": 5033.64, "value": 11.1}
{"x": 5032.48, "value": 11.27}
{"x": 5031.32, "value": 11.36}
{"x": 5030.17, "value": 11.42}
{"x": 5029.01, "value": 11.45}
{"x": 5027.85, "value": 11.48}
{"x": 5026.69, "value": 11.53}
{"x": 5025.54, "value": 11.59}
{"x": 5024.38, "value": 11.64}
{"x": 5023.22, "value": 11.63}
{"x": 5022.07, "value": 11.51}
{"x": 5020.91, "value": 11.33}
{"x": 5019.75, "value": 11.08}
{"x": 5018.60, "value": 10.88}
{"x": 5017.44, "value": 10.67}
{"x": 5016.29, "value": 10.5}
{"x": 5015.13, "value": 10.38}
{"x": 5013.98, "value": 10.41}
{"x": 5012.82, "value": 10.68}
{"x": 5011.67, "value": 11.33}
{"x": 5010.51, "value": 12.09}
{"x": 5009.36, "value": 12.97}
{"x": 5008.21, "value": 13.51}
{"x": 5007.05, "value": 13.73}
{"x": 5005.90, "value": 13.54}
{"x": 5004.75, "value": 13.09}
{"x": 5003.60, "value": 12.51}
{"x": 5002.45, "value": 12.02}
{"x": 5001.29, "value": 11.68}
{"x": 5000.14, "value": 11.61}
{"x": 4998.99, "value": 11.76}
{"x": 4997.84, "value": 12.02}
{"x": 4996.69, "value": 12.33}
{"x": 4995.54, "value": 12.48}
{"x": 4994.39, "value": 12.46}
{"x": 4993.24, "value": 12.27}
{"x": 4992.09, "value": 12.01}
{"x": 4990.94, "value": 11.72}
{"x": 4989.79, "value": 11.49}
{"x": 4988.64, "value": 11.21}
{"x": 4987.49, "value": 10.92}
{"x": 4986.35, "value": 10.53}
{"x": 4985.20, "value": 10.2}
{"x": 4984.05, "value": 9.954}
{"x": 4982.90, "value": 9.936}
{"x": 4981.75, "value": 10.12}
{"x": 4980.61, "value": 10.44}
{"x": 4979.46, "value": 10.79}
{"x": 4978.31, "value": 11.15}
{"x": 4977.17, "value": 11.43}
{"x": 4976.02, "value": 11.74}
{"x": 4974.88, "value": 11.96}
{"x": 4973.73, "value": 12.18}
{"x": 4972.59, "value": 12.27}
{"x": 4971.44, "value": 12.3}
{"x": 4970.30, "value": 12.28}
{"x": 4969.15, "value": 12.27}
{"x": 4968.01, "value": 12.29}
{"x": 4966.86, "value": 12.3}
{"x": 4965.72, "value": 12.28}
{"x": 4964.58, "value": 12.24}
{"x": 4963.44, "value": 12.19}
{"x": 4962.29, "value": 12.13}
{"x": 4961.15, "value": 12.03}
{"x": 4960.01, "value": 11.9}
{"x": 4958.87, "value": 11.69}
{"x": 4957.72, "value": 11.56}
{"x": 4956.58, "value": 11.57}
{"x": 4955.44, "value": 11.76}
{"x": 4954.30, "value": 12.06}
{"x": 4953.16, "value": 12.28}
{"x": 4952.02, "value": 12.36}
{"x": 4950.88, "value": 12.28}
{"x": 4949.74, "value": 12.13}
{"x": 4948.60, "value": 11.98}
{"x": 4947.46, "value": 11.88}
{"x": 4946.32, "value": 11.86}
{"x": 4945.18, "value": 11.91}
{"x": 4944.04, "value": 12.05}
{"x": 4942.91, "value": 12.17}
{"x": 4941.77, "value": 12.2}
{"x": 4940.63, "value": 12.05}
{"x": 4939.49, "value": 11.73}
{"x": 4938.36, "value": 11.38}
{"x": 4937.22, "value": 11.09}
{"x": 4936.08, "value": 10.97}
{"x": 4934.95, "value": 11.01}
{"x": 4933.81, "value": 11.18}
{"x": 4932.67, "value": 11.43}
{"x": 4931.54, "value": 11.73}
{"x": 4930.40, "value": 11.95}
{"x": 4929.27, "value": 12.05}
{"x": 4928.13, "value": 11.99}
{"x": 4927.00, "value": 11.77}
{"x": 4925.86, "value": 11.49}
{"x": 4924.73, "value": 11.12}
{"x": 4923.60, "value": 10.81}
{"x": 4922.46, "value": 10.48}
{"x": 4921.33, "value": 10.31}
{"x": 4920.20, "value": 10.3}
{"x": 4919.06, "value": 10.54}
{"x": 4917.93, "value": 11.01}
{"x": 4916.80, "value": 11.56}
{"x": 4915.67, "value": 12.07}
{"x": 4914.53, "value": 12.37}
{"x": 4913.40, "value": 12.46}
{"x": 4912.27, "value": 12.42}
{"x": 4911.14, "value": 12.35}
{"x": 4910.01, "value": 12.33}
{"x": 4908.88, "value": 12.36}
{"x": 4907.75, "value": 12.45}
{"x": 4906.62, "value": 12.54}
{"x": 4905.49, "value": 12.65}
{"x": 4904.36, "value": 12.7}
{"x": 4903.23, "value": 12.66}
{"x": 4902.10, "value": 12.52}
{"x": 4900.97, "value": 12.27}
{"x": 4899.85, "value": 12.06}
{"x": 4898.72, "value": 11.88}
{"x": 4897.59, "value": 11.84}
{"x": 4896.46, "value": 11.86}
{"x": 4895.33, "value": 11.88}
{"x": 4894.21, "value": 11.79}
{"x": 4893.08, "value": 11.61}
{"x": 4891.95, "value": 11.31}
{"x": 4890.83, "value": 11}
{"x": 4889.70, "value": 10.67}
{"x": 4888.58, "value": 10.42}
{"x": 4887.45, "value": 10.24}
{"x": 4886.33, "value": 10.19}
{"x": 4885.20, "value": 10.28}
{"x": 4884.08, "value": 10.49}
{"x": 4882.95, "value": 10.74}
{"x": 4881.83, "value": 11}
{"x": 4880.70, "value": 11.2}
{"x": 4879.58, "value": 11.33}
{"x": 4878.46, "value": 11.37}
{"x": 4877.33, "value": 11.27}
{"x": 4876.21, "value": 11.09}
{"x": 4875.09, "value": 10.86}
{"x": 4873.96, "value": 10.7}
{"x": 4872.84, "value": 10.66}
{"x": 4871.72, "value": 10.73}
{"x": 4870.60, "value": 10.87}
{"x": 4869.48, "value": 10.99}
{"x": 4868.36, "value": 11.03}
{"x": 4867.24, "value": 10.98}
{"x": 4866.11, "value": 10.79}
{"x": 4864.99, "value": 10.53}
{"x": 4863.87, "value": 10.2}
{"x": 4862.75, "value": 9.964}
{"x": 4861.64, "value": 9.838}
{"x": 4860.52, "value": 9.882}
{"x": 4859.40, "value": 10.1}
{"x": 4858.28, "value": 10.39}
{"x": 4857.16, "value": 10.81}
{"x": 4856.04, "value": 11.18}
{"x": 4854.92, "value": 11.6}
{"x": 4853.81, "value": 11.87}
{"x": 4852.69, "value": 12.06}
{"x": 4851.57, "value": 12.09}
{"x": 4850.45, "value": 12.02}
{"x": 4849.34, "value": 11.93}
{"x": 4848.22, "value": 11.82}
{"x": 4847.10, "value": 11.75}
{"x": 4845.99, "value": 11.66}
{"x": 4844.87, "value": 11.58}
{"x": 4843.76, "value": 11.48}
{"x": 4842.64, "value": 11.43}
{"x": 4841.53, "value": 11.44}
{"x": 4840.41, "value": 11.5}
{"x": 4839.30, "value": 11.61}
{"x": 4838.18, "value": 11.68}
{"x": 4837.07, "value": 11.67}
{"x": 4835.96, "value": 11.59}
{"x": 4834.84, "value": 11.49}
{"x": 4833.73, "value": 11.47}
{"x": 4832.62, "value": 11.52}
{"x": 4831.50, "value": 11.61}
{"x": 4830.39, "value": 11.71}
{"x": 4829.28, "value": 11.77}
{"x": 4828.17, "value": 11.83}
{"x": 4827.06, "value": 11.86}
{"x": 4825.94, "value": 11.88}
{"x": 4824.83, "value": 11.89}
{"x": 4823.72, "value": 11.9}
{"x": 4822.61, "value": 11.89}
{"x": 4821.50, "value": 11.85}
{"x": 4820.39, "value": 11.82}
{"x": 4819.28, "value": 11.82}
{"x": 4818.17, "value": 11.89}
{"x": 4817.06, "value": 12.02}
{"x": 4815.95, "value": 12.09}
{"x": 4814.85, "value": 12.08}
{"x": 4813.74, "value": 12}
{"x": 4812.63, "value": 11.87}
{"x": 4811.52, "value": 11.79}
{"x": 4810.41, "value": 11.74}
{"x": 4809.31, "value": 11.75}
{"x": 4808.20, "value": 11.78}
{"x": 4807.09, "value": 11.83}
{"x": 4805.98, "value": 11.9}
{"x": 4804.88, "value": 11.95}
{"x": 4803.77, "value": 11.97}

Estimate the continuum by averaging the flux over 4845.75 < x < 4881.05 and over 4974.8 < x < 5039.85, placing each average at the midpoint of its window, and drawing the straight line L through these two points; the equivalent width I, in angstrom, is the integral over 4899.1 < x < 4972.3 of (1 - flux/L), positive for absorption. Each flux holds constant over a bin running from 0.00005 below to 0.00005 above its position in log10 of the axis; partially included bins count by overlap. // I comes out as -4.2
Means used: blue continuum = 11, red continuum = 11.4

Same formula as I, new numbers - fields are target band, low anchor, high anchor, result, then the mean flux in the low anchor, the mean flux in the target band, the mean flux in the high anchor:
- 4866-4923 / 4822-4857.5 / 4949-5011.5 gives 1.7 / 11.7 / 11.4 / 11.9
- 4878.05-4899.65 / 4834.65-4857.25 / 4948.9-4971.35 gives 1.3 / 11.6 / 11.1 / 12.1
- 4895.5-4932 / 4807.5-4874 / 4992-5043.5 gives -1.2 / 11.4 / 11.8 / 11.5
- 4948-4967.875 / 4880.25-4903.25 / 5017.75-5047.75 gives -1.5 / 11.3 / 12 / 11.1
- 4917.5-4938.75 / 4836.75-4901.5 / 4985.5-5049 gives 0.2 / 11.2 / 11.2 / 11.5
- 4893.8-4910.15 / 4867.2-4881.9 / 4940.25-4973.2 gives -1.3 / 11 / 12.3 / 12.1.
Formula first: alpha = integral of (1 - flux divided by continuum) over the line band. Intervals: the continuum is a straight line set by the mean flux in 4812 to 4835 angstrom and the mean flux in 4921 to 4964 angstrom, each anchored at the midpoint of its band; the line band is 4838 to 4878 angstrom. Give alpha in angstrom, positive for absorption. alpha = 2.3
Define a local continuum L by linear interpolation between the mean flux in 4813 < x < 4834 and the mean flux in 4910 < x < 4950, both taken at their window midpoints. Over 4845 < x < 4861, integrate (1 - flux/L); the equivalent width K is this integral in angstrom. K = 0.5 angstrom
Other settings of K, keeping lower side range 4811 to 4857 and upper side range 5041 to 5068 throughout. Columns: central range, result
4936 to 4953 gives -0.4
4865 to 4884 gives 1.2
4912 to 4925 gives 0.5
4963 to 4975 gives -0.6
